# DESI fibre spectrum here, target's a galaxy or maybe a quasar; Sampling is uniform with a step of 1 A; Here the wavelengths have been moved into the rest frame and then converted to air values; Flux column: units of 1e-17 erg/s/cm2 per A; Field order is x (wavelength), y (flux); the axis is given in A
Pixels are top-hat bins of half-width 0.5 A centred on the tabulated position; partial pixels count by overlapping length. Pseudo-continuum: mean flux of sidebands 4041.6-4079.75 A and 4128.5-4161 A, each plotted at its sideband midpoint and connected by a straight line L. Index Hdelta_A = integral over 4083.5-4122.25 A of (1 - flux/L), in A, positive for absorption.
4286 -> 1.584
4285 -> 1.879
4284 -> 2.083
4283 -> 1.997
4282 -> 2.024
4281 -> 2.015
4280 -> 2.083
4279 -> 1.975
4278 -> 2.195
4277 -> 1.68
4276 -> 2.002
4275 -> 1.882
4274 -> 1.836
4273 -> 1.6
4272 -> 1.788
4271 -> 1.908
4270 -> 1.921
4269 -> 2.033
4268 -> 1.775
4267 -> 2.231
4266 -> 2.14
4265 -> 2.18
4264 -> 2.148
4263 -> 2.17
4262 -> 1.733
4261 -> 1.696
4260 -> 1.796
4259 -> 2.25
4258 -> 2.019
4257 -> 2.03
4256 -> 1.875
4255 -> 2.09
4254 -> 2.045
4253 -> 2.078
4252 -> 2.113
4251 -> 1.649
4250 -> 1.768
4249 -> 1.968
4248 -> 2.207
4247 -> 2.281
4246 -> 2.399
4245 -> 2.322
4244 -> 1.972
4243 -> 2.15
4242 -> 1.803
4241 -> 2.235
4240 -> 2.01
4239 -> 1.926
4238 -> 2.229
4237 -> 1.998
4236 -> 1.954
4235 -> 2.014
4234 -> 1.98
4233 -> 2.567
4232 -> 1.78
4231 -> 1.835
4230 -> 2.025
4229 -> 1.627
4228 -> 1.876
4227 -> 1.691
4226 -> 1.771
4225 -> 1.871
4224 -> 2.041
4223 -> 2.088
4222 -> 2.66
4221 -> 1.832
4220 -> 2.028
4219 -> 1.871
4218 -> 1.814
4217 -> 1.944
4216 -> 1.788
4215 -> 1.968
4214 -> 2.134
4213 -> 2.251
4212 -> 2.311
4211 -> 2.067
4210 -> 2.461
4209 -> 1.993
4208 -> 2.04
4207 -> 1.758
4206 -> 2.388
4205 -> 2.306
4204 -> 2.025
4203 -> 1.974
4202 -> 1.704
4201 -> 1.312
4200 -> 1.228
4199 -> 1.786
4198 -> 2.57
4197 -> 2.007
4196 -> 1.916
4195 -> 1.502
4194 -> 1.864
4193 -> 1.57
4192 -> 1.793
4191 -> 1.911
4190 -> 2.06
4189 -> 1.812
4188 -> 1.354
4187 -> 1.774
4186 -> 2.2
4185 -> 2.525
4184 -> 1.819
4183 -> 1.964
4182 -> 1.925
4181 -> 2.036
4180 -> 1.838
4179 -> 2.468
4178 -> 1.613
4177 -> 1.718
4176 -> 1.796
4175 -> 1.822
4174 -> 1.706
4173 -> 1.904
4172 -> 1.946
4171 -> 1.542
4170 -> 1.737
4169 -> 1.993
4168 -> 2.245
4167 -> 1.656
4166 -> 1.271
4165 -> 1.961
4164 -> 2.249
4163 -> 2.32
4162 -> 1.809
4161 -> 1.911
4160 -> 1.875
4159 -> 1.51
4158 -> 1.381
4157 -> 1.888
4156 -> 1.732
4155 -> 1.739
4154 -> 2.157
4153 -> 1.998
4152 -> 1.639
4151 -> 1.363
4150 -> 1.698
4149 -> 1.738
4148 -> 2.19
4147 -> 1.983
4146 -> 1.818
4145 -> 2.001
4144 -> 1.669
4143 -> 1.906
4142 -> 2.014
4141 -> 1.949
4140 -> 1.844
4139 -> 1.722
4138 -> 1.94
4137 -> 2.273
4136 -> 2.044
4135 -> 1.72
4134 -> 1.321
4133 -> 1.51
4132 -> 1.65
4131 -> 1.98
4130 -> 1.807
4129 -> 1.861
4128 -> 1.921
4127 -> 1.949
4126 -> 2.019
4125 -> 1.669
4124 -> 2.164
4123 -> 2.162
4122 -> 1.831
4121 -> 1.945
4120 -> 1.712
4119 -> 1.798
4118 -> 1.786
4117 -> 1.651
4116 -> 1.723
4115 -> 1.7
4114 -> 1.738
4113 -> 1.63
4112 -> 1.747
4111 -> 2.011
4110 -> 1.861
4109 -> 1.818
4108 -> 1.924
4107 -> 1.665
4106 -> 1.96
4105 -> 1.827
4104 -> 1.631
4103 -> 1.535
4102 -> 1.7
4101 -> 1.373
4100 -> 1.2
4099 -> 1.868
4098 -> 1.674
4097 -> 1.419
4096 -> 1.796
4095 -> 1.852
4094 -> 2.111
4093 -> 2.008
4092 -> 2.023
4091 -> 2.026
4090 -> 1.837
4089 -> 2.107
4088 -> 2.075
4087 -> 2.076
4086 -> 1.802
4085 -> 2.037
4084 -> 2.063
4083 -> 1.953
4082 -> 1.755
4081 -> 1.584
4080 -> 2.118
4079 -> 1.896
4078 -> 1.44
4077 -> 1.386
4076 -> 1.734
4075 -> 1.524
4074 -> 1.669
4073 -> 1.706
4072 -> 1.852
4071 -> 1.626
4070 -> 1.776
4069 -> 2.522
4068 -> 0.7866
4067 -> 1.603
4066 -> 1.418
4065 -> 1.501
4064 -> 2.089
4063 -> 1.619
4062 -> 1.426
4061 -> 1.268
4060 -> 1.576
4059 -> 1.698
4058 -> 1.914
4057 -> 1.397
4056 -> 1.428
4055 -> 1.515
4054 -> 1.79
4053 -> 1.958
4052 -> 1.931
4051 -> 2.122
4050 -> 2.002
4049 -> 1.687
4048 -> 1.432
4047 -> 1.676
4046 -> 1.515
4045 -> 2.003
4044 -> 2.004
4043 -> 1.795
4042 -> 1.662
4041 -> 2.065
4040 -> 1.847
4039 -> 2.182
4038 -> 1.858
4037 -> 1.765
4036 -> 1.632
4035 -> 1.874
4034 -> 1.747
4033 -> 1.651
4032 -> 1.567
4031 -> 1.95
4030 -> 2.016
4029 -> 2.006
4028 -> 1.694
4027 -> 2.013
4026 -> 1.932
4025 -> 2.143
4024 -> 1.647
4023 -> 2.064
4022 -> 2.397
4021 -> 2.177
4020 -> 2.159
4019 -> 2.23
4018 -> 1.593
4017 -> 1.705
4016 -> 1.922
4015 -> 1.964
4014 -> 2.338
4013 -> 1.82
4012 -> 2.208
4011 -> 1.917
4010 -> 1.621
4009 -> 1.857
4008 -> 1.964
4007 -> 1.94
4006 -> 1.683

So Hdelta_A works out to -1.3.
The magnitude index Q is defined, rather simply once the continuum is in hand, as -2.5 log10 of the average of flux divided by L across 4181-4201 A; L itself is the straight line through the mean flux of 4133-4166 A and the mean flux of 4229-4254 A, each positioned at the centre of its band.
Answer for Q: 0.04 mag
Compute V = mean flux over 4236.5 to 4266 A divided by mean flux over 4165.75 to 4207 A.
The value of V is 1.09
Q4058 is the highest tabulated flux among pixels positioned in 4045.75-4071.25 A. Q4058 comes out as 2.522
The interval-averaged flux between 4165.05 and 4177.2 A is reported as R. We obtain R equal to 1.79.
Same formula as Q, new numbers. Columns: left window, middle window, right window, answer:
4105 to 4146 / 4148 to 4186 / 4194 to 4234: 0.023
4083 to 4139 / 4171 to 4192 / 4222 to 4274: 0.010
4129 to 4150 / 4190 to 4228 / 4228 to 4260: 0.011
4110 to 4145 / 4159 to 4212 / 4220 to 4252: 0.017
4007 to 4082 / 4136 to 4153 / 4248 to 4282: 0.003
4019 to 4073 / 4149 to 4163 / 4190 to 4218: 0.080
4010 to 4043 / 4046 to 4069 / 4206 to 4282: 0.175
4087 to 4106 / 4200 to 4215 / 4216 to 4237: -0.047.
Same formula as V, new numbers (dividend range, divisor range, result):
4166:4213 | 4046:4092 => 1.10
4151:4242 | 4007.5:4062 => 1.04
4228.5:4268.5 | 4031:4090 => 1.15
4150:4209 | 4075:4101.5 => 1.03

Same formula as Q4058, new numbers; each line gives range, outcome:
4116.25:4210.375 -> 2.57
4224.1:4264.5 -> 2.567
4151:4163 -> 2.32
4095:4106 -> 1.96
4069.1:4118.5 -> 2.118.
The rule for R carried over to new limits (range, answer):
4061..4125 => 1.77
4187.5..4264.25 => 1.97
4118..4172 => 1.85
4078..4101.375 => 1.85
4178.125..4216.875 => 1.95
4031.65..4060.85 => 1.76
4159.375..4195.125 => 1.88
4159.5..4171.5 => 1.88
